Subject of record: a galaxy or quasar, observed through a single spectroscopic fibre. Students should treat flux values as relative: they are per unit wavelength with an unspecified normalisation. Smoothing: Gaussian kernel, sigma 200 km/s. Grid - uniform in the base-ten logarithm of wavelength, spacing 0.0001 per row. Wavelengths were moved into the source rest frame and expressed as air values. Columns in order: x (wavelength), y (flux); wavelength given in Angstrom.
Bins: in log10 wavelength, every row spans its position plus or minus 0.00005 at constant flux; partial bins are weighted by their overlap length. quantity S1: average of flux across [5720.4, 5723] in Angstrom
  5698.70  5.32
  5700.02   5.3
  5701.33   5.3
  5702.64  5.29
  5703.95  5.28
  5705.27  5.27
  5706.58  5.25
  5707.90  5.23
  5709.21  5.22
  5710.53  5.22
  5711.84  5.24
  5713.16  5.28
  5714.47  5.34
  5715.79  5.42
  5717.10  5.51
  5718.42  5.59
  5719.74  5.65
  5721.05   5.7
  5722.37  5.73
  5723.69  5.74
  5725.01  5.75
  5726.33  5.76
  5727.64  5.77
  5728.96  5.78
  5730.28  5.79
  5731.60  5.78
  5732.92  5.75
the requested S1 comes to 5.71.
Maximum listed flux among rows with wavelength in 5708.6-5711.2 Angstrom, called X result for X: 5.22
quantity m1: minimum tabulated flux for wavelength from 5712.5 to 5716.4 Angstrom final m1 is 5.28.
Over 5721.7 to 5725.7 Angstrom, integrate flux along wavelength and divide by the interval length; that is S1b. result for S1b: 5.73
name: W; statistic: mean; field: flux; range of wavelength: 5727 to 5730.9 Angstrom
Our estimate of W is 5.78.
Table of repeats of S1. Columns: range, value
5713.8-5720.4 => 5.51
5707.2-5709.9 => 5.21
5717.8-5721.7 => 5.65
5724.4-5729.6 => 5.77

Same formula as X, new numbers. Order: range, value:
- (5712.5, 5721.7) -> 5.7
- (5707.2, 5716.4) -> 5.42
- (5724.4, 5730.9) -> 5.79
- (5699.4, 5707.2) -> 5.3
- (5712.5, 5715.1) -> 5.34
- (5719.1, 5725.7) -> 5.75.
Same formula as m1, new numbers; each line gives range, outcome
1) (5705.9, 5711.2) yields 5.22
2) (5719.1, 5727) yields 5.65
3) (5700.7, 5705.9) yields 5.27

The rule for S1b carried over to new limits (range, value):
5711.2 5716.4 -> 5.32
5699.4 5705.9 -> 5.29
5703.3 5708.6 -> 5.25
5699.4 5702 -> 5.31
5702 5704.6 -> 5.29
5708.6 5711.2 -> 5.22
